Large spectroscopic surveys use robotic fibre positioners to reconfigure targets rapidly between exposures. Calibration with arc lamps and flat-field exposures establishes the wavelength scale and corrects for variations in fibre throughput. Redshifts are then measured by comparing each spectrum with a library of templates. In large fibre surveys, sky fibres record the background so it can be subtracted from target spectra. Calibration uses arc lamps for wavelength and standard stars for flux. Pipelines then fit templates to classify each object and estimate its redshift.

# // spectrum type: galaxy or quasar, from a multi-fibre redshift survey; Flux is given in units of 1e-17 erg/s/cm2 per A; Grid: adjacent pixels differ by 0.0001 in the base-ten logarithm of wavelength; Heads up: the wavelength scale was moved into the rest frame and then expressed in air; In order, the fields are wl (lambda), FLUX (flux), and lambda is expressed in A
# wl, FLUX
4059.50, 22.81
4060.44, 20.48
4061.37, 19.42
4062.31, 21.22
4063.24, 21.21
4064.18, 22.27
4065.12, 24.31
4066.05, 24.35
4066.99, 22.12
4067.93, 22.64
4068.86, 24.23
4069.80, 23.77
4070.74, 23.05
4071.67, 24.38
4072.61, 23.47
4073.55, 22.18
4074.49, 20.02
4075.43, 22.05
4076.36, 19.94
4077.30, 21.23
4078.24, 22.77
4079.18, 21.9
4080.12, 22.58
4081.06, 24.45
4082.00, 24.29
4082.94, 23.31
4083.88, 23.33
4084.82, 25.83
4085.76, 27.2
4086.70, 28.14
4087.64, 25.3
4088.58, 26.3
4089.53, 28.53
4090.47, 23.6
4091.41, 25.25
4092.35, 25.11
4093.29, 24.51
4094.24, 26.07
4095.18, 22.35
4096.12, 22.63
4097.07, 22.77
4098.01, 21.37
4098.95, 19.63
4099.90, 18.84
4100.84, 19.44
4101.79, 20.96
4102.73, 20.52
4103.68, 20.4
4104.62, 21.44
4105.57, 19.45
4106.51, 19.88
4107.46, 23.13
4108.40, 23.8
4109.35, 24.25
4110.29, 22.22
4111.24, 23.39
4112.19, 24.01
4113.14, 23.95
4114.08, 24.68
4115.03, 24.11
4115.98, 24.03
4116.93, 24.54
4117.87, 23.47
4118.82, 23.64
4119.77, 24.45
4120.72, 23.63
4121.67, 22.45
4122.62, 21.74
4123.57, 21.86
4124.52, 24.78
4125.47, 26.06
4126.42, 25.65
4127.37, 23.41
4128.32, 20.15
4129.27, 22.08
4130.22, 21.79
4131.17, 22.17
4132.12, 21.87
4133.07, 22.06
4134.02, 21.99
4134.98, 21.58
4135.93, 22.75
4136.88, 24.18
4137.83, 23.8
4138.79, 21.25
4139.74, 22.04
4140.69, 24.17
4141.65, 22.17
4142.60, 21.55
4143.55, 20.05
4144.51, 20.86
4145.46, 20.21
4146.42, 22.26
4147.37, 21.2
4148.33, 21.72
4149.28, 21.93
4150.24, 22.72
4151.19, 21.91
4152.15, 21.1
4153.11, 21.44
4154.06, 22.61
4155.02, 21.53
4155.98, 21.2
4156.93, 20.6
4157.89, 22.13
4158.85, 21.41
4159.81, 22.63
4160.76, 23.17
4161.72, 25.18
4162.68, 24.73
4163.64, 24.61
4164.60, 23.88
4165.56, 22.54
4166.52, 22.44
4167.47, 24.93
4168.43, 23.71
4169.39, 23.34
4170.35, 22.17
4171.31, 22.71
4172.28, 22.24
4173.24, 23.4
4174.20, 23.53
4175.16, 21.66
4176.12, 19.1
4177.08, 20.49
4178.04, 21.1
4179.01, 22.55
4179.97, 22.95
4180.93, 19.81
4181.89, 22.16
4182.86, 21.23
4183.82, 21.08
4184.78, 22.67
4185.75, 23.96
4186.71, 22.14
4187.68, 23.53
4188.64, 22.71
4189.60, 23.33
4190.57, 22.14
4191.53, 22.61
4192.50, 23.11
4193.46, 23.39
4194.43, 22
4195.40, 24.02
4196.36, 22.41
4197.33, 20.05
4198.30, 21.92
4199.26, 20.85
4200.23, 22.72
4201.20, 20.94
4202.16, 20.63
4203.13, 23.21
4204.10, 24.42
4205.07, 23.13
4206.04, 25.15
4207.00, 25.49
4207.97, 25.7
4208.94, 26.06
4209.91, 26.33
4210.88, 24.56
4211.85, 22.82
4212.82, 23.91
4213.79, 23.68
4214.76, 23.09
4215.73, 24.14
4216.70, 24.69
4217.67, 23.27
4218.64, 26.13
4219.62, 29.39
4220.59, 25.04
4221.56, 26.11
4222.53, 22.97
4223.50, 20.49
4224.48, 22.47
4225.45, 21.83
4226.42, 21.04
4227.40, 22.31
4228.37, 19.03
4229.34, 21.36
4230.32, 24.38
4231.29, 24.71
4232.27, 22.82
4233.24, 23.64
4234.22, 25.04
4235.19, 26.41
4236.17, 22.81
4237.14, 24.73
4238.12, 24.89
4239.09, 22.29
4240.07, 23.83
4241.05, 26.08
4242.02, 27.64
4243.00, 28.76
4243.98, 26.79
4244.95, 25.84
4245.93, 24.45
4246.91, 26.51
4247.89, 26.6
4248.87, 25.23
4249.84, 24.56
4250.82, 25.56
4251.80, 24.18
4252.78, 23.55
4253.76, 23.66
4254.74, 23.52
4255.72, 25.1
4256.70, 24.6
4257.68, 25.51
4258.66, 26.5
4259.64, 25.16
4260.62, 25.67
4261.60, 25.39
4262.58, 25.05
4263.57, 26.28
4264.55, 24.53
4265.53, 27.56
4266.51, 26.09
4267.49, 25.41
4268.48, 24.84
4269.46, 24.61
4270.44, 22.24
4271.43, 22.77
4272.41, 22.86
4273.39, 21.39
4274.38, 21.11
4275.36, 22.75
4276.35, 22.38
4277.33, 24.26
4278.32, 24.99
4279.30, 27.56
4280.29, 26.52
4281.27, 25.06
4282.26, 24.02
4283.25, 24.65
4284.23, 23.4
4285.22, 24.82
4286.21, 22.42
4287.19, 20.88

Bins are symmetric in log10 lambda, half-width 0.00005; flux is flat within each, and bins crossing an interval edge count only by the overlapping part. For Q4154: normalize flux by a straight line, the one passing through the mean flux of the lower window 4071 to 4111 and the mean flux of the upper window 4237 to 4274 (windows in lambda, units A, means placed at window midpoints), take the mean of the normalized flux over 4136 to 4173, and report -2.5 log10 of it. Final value 0.062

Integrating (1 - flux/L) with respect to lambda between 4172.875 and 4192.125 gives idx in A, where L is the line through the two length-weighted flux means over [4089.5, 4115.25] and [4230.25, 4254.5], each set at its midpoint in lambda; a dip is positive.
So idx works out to 1.50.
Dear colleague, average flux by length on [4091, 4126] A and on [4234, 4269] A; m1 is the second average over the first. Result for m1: 1.11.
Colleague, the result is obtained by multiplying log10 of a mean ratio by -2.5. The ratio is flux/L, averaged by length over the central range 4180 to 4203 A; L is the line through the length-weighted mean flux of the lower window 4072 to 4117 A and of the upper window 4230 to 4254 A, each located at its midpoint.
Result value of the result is 0.10 mag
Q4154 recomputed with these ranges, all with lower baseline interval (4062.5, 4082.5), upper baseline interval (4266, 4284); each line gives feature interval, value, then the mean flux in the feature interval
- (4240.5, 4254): -0.079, 25.7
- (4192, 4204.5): 0.062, 22.3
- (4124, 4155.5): 0.042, 22.3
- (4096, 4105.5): 0.112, 20.7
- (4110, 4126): -0.033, 23.7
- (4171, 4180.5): 0.070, 21.9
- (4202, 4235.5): -0.009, 23.9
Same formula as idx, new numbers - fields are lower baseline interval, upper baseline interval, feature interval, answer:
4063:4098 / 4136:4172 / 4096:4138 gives 0.9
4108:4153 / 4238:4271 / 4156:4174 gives 0.3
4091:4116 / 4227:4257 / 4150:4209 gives 2.6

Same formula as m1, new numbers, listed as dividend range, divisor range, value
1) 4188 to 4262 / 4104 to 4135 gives 1.05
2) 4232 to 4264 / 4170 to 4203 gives 1.14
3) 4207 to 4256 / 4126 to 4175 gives 1.09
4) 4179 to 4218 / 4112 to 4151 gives 1.01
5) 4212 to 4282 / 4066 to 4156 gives 1.07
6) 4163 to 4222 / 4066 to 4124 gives 1.00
